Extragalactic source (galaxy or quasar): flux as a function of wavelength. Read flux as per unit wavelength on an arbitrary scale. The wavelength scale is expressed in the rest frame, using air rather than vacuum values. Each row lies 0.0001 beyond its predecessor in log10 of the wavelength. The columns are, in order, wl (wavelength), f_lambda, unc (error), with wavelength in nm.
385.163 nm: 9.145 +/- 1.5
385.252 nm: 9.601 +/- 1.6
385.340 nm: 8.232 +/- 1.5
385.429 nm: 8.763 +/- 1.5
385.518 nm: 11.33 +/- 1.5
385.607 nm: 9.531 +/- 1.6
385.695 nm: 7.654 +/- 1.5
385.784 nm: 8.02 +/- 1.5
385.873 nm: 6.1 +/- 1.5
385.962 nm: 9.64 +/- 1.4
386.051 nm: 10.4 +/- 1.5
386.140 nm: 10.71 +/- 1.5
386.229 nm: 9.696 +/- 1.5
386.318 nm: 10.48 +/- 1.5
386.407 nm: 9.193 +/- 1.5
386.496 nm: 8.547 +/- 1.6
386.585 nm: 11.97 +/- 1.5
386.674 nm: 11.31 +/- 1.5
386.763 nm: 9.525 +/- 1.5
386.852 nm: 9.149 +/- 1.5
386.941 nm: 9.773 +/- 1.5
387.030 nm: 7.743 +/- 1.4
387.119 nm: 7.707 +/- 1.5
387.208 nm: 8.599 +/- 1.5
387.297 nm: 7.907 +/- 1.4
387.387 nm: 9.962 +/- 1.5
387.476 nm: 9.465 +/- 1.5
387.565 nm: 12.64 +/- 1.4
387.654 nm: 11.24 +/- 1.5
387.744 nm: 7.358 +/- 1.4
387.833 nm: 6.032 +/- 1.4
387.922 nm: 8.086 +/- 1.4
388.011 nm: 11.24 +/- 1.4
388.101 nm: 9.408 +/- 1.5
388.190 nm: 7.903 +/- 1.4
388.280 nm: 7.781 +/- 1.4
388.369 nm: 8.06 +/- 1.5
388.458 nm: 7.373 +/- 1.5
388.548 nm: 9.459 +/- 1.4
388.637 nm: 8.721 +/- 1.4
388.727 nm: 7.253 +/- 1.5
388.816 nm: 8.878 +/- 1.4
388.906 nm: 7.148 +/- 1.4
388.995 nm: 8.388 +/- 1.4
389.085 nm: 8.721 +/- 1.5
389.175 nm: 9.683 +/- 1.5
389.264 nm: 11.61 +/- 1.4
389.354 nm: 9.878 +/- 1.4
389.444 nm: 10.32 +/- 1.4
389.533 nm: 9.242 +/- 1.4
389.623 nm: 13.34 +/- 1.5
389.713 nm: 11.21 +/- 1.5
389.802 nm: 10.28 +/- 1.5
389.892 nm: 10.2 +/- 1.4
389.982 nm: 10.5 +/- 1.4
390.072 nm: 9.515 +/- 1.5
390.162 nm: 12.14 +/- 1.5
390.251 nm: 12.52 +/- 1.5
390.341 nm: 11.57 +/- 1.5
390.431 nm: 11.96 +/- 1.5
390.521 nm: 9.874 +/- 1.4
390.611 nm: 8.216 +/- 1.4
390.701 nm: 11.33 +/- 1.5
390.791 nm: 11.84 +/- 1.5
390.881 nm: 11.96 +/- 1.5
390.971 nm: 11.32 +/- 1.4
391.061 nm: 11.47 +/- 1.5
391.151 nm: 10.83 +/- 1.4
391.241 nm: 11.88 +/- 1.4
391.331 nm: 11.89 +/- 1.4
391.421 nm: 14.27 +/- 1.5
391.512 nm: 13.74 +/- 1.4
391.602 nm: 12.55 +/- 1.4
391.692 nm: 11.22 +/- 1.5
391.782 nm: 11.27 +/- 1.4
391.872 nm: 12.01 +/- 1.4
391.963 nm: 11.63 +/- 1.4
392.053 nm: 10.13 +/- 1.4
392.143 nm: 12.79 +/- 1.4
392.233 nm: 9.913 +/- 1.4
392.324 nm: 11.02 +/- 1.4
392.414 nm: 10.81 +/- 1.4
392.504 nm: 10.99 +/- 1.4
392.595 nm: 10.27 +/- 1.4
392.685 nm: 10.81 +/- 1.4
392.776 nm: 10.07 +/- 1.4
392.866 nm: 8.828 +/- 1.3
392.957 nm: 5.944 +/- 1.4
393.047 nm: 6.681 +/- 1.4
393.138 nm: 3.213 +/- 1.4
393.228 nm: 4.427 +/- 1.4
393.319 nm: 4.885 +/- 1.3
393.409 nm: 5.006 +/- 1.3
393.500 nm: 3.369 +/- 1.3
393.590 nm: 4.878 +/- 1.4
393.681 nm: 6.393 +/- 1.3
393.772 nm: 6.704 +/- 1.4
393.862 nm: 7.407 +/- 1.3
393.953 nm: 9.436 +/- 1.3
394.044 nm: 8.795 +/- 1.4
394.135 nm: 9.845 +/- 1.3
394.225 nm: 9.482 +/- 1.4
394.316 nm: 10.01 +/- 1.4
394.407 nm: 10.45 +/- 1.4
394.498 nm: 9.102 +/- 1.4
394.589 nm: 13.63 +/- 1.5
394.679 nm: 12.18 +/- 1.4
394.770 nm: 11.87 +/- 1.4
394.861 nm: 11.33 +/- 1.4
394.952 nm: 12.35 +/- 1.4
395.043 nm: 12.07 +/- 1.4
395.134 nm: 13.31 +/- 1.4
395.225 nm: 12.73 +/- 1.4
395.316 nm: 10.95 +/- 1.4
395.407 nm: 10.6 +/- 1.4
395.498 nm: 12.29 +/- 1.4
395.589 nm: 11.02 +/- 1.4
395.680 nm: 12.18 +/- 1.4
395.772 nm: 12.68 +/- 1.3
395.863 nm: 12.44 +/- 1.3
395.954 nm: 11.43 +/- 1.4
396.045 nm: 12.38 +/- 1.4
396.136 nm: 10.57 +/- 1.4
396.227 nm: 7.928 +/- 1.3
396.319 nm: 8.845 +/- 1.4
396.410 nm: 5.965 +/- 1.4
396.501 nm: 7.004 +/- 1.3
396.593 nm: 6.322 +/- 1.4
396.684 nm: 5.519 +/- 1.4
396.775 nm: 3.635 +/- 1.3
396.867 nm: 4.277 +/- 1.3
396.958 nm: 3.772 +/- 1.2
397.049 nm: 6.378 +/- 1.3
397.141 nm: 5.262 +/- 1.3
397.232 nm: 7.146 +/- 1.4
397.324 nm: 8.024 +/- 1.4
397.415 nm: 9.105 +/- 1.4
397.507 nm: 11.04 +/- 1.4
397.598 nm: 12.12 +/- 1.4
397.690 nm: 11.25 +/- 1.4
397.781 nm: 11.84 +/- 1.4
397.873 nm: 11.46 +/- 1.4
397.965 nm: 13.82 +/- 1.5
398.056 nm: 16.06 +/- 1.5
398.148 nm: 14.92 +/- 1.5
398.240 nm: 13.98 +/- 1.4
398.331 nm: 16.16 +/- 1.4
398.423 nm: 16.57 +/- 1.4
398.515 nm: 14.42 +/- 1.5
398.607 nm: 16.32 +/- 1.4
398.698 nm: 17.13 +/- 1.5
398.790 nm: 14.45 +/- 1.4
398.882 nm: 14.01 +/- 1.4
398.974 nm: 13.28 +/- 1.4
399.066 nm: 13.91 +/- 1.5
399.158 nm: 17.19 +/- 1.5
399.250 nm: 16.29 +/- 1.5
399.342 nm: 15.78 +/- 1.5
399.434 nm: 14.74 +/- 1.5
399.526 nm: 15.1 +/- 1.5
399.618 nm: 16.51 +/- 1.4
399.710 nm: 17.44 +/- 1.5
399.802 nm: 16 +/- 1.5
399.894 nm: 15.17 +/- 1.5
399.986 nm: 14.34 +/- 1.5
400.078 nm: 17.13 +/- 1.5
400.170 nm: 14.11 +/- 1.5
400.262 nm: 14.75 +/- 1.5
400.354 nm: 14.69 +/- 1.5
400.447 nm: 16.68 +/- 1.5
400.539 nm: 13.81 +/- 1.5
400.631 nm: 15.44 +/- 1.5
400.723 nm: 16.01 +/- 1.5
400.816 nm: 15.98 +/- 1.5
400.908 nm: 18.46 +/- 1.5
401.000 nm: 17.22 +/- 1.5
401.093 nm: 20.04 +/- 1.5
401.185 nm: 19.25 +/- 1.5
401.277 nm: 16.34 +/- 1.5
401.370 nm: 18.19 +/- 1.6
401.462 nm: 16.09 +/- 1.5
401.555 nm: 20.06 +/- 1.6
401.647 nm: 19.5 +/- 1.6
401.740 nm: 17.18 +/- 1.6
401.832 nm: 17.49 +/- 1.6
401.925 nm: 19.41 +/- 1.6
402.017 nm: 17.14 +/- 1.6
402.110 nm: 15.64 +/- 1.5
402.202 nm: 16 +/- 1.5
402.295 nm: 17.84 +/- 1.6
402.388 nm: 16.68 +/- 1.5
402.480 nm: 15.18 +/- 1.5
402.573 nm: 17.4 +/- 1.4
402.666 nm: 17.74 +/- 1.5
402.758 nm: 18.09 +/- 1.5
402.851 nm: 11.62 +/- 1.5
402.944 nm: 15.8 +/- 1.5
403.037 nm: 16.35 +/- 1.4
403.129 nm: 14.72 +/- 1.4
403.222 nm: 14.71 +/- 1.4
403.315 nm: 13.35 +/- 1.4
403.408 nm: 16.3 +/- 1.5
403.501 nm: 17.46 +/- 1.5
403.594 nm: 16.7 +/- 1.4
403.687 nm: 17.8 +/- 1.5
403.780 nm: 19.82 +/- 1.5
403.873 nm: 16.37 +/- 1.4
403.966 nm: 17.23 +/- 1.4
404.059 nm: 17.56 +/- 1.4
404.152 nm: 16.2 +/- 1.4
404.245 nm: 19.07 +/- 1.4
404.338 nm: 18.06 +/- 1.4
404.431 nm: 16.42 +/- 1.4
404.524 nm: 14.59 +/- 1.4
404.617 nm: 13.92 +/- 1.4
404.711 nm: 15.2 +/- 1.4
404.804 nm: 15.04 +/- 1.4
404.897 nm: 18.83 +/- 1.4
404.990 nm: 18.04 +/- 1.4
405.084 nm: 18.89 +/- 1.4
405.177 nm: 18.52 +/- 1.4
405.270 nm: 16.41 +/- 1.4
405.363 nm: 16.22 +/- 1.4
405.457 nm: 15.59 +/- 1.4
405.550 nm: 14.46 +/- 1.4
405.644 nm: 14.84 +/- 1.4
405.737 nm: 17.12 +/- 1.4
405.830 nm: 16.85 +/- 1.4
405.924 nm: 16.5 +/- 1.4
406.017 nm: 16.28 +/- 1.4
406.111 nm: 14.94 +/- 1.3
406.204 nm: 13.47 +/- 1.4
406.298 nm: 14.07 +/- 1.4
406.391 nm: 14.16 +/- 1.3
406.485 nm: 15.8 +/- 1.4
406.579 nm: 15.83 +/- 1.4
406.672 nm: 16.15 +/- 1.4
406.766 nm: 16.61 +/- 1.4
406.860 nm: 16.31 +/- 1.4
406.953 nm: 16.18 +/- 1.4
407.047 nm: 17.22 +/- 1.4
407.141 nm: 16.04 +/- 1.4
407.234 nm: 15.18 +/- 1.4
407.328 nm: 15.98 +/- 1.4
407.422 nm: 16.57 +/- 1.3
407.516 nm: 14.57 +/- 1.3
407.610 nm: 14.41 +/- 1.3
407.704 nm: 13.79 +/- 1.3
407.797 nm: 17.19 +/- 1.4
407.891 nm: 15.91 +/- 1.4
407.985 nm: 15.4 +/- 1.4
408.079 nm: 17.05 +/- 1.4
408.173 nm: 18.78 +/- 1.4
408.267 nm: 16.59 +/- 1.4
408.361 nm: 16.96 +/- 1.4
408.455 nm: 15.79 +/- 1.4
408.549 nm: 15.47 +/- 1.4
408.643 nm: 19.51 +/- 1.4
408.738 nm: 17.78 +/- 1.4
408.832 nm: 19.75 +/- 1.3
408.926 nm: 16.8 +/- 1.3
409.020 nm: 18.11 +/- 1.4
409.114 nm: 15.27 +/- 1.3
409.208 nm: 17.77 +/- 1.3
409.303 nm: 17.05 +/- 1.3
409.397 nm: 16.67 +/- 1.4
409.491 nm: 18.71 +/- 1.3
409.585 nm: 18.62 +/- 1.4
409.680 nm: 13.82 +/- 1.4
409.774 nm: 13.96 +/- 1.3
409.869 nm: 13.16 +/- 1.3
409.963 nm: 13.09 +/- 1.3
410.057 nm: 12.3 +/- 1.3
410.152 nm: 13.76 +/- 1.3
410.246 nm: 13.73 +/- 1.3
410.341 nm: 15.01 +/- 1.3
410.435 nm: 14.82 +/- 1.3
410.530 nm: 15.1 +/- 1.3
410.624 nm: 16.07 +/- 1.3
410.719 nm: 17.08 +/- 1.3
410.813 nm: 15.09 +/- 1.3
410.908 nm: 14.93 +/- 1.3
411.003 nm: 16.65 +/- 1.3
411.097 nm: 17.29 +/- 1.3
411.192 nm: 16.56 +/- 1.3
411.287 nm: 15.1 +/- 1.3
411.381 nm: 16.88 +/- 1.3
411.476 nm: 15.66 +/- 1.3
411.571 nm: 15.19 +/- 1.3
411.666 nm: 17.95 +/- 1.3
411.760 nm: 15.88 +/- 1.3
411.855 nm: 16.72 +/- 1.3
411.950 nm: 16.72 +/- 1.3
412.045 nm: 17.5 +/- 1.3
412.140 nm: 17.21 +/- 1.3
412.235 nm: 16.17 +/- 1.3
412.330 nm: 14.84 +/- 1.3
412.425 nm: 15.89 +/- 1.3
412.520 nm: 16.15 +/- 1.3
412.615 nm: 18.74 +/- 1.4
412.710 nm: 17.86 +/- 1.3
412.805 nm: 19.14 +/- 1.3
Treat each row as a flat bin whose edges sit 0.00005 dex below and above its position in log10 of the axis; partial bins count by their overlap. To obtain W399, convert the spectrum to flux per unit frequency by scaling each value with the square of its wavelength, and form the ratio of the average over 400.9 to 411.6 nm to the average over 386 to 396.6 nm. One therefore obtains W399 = 1.78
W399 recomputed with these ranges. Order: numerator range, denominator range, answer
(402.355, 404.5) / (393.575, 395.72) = 1.65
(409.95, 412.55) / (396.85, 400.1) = 1.27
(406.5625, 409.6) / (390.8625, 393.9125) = 1.92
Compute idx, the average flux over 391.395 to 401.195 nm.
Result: 11.5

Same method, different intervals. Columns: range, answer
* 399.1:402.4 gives 16.6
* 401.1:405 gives 16.8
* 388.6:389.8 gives 9.6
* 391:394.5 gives 9.35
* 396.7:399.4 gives 12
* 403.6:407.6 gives 16.3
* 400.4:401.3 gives 16.9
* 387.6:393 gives 10.3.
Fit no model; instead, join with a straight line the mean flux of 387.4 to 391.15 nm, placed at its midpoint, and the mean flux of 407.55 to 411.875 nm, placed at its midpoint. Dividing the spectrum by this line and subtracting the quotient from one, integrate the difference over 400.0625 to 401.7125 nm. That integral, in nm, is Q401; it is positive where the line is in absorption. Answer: -0.43 nm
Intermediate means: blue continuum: 9.9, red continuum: 16.1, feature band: 16.9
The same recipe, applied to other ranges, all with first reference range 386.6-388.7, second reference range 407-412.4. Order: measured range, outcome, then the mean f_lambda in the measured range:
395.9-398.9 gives 0.405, 10.6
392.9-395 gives 0.555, 8.16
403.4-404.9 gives -0.264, 16.8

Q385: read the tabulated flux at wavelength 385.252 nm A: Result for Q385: 9.601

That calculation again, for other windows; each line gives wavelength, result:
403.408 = 16.3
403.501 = 17.46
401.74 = 17.18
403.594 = 16.7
